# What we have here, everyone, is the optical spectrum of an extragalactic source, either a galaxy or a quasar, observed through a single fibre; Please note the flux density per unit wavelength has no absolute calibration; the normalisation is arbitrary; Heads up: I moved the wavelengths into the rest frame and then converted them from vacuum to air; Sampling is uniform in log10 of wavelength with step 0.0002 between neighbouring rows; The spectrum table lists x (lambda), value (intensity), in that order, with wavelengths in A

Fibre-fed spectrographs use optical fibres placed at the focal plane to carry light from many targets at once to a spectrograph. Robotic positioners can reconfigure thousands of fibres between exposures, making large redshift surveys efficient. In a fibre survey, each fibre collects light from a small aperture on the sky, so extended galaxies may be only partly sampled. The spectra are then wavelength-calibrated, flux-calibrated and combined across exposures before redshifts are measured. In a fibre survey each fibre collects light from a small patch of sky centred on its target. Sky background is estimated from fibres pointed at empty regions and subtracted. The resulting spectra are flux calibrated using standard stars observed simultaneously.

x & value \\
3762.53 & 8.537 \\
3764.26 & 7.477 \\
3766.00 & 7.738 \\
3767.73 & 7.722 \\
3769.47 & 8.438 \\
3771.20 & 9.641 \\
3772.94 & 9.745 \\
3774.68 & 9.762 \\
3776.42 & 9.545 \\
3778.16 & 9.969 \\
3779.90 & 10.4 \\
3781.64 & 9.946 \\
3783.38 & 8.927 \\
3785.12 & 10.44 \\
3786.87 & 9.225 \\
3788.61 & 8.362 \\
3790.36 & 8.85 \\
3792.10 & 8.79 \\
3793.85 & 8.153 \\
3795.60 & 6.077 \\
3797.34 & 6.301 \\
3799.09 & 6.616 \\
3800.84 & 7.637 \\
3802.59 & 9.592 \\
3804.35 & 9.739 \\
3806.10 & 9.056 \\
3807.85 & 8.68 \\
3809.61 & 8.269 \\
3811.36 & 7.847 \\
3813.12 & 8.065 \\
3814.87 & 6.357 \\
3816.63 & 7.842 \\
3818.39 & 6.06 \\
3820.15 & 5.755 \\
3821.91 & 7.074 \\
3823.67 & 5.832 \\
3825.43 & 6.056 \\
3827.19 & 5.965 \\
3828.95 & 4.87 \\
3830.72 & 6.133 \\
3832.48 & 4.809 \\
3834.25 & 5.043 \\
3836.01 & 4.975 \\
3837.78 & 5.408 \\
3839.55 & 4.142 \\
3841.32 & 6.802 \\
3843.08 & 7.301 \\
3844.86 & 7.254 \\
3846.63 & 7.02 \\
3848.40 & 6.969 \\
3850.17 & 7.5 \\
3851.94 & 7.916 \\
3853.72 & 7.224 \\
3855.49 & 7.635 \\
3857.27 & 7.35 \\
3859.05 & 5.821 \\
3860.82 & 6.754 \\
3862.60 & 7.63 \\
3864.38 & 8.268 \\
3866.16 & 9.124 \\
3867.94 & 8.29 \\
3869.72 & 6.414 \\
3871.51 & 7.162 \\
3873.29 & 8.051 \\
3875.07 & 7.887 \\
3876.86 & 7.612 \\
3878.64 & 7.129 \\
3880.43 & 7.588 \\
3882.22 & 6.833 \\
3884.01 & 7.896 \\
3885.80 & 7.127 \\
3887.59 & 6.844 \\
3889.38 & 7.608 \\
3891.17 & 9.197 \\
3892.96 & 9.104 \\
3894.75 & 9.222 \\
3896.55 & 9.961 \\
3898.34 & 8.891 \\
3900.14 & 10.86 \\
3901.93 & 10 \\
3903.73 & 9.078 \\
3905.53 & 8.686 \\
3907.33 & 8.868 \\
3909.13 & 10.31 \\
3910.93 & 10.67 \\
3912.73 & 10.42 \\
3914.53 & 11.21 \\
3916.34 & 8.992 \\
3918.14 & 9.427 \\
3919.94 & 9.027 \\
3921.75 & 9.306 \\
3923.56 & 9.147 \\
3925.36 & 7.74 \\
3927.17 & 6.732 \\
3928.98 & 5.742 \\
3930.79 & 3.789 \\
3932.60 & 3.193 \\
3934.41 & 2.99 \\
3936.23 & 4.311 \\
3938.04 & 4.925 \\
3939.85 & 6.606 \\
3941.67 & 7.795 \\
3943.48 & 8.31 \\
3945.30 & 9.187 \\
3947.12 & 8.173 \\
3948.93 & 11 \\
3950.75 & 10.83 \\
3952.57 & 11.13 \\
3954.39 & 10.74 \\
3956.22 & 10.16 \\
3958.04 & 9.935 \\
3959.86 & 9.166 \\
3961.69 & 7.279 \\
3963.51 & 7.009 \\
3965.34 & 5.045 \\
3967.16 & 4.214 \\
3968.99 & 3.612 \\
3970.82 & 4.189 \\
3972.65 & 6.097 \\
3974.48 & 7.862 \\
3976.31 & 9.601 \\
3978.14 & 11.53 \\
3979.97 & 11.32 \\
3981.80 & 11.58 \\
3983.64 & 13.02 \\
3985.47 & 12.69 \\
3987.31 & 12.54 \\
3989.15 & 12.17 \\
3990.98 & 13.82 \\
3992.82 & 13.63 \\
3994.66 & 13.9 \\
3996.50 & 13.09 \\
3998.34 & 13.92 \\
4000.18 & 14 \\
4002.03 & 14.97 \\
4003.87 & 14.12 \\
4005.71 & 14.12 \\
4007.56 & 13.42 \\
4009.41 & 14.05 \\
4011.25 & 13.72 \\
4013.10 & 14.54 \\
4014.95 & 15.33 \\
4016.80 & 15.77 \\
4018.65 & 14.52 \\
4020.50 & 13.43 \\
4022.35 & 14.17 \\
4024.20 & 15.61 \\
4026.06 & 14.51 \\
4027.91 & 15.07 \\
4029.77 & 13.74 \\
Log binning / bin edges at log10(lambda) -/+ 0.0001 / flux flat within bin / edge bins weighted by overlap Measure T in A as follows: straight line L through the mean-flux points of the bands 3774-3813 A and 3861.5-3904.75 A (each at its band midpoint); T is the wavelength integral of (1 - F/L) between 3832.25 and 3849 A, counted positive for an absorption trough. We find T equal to 4.9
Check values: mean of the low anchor 8.72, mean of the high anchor 8.24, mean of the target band 6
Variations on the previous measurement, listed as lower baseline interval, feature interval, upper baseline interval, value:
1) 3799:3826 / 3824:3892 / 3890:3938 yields 8.3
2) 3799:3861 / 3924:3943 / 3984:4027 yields 9.5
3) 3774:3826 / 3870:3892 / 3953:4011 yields 4.2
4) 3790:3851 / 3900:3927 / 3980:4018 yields 2.5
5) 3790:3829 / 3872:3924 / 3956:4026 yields 3.5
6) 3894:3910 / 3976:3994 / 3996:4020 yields 1.3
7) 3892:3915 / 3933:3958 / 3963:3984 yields 1.2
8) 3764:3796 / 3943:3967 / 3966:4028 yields 5.6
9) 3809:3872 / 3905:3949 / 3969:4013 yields 8.6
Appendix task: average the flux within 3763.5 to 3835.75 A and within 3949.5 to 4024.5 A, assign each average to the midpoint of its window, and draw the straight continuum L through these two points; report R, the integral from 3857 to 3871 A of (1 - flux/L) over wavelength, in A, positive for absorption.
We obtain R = 2.53 A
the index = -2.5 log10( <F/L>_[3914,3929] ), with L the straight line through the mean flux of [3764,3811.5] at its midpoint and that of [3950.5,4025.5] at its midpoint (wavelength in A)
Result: 0.21 mag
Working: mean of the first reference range 8.7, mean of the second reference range 11.5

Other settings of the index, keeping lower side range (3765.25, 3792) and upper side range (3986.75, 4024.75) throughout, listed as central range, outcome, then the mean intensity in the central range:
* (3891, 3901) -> 0.22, 9.56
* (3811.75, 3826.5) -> 0.45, 6.66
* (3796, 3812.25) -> 0.20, 8.13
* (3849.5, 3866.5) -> 0.41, 7.47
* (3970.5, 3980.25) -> 0.49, 8.51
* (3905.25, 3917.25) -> 0.21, 9.94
